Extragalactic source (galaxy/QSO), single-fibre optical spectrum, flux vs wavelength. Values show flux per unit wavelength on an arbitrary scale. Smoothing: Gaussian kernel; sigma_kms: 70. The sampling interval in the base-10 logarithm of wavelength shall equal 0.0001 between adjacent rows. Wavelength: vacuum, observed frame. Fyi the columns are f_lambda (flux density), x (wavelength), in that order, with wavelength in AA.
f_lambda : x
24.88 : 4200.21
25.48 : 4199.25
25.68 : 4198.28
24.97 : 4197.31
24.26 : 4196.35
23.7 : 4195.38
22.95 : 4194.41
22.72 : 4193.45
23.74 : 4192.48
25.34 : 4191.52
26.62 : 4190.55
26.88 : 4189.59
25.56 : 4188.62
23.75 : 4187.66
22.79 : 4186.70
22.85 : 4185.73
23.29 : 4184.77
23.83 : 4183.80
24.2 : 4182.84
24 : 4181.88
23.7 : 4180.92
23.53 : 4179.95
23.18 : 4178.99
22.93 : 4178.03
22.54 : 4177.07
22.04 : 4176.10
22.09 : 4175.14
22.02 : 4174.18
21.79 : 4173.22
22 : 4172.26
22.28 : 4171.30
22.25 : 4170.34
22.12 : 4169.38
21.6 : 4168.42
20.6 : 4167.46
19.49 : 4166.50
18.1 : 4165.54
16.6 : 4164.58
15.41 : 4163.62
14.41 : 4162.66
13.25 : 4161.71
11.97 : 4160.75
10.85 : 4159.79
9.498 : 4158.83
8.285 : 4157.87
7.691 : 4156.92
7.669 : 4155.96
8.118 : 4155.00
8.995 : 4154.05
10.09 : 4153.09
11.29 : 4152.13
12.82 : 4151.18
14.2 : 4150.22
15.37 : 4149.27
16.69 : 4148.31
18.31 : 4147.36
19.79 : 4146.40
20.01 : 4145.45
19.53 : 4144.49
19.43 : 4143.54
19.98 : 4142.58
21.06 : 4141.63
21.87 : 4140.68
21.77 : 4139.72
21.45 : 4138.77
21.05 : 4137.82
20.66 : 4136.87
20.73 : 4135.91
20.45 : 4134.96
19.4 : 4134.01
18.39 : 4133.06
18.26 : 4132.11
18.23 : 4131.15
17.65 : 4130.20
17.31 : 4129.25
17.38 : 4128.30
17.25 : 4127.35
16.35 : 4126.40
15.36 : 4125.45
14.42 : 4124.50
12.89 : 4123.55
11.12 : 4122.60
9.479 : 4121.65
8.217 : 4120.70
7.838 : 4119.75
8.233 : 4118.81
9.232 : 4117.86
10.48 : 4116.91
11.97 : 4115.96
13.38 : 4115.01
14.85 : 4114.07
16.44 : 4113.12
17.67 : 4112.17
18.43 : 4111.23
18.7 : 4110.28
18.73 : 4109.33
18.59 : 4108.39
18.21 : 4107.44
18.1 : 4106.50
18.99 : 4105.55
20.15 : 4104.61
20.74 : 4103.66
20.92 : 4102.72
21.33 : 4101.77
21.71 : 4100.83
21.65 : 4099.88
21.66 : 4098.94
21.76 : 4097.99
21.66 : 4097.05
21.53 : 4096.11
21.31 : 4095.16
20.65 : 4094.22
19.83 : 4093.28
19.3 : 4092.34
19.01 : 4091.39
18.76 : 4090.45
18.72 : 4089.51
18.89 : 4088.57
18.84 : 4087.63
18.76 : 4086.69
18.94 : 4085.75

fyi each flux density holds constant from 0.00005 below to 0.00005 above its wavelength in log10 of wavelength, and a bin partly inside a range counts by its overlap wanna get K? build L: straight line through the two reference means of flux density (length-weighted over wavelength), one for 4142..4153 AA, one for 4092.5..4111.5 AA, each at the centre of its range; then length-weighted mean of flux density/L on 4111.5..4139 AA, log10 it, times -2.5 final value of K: 0.19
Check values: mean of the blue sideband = 20.2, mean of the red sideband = 16.8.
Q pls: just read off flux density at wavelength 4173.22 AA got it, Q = 21.79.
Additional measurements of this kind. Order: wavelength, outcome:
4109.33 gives 18.73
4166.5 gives 19.49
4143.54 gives 19.43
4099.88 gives 21.65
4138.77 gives 21.45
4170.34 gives 22.25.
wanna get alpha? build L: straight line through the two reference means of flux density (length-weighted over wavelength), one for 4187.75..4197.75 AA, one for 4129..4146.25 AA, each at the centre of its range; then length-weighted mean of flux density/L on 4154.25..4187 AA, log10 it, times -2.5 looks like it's 0.22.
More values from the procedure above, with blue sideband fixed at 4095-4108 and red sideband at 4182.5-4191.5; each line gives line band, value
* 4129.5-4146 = 0.119 mag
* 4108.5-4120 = 0.442 mag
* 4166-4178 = 0.097 mag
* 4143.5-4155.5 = 0.467 mag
